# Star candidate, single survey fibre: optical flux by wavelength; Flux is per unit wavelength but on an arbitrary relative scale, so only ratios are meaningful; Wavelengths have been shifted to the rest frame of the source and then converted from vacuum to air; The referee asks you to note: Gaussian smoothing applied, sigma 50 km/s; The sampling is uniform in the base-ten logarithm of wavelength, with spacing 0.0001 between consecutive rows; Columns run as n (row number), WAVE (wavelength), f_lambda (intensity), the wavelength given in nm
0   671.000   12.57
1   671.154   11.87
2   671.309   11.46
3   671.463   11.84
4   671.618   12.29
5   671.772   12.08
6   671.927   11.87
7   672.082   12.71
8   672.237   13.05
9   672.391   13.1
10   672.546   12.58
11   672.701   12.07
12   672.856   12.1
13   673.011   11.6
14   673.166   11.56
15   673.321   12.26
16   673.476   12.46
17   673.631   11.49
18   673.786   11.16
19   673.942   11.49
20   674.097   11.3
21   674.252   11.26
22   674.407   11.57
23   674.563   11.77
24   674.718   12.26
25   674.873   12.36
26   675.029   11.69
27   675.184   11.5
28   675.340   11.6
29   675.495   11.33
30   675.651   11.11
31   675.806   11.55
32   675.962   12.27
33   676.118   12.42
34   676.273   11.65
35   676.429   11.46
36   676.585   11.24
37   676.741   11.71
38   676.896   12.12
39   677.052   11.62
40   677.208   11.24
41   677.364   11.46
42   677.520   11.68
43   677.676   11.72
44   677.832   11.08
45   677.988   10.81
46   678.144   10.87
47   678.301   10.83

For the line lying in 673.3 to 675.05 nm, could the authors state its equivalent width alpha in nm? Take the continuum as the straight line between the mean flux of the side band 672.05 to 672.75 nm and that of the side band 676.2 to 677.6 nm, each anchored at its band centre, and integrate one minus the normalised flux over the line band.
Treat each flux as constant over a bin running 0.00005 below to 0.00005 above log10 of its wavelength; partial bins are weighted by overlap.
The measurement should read 0.08 nm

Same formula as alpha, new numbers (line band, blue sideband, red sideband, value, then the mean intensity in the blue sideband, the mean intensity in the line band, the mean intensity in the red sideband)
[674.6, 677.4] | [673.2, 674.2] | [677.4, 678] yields -0.05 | 11.7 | 11.7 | 11.4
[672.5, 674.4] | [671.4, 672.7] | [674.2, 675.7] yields 0.05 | 12.4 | 11.8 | 11.7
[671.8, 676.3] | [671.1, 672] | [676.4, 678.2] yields -0.08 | 11.9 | 11.9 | 11.4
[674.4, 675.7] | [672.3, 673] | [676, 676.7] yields 0.03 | 12.4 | 11.7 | 11.7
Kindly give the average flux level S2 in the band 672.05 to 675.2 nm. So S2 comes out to 12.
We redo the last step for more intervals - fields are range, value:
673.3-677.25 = 11.7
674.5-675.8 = 11.7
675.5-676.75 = 11.6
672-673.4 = 12.3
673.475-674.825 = 11.6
